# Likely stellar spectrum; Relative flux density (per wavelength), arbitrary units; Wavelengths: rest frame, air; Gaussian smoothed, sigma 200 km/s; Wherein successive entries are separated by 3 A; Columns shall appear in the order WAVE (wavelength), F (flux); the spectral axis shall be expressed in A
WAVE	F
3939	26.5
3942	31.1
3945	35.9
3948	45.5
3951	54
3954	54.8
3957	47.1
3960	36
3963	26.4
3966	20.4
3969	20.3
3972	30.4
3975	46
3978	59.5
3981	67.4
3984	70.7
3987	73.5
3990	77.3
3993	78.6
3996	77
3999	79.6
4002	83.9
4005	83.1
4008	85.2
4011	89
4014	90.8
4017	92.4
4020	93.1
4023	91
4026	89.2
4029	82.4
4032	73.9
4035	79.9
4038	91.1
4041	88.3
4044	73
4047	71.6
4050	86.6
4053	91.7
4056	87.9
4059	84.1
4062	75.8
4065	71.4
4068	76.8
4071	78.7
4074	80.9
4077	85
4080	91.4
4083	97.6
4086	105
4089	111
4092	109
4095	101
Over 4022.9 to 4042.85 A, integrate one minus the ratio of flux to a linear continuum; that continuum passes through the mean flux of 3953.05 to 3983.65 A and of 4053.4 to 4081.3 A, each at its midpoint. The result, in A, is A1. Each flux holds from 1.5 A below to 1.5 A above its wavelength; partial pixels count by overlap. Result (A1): -5.0 A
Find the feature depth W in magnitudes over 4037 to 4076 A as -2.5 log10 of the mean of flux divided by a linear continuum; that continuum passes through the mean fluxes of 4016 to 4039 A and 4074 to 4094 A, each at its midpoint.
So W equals 0.140 mag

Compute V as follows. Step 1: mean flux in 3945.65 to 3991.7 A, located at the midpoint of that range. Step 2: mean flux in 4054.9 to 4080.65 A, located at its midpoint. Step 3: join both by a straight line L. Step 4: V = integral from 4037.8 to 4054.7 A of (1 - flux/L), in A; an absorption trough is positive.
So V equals -2.1 A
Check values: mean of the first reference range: 48.5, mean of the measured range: 83.2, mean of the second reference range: 80.9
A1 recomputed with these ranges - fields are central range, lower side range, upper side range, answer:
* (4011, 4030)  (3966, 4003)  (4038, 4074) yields -4.96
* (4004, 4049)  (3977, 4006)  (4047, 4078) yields -3.92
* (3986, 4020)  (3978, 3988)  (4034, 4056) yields -4.50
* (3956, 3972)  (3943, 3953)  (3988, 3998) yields 7.48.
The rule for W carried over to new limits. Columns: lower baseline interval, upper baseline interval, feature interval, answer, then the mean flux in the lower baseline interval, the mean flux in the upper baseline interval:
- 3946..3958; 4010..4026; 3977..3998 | -0.005 mag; 49.9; 91.1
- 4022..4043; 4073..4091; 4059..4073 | 0.200 mag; 84.7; 95.9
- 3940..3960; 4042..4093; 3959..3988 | 0.190 mag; 43.6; 86.7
